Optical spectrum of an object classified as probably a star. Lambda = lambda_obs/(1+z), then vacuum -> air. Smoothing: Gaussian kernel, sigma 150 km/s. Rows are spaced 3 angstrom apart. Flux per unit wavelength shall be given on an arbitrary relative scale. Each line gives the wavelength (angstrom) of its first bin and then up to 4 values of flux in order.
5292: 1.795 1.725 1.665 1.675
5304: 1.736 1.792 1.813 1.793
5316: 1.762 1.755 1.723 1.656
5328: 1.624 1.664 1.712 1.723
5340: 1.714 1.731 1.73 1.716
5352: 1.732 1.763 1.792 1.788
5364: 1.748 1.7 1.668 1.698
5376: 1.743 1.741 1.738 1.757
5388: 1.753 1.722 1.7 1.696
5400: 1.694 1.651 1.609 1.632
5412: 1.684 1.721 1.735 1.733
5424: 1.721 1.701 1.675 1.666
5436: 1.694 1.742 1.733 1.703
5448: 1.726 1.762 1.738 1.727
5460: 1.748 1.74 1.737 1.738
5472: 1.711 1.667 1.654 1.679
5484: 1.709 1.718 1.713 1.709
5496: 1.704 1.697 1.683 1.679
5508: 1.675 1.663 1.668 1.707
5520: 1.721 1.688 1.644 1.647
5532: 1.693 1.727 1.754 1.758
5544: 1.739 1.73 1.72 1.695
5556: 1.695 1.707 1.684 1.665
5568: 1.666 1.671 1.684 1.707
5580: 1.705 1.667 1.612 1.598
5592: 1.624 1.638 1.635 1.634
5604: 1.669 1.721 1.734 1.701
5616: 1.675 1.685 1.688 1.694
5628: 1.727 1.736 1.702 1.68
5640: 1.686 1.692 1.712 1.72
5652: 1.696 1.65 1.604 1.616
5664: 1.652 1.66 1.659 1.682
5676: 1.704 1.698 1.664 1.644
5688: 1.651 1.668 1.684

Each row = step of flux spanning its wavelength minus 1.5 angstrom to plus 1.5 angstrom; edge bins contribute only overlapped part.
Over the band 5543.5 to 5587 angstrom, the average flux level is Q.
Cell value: 1.69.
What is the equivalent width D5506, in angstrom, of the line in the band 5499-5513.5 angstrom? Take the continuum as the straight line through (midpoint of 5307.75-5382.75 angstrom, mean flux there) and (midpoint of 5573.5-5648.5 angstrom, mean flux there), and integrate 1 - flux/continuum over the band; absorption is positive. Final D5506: 0.20 angstrom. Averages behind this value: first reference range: 1.73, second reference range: 1.68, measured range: 1.68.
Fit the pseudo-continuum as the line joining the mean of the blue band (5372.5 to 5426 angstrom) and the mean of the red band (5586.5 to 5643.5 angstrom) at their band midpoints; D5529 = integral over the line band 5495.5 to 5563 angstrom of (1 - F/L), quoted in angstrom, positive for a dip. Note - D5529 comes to -0.37 angstrom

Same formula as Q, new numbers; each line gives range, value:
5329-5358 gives 1.72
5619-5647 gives 1.7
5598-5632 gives 1.69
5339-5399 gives 1.73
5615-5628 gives 1.69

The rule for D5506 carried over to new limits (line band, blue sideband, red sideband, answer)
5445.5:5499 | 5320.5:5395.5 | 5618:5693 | -0.33 angstrom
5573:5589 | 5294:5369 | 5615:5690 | 0.21 angstrom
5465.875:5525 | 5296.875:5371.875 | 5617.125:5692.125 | 0.29 angstrom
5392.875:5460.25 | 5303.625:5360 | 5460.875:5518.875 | 0.36 angstrom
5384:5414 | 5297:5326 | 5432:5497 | 0.63 angstrom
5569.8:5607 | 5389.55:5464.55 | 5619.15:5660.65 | 0.81 angstrom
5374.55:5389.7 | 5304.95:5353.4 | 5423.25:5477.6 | -0.20 angstrom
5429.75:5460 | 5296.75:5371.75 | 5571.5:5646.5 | -0.21 angstrom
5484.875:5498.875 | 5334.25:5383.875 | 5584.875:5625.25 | -0.11 angstrom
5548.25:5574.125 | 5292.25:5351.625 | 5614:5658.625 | 0.17 angstrom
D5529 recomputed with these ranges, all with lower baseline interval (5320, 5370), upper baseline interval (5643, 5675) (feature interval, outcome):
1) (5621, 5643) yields -0.4 angstrom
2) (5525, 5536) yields 0.1 angstrom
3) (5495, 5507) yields 0.0 angstrom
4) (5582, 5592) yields 0.3 angstrom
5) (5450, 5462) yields -0.3 angstrom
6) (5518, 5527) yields 0.0 angstrom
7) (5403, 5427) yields 0.3 angstrom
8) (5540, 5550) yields -0.3 angstrom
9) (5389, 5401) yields 0.0 angstrom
